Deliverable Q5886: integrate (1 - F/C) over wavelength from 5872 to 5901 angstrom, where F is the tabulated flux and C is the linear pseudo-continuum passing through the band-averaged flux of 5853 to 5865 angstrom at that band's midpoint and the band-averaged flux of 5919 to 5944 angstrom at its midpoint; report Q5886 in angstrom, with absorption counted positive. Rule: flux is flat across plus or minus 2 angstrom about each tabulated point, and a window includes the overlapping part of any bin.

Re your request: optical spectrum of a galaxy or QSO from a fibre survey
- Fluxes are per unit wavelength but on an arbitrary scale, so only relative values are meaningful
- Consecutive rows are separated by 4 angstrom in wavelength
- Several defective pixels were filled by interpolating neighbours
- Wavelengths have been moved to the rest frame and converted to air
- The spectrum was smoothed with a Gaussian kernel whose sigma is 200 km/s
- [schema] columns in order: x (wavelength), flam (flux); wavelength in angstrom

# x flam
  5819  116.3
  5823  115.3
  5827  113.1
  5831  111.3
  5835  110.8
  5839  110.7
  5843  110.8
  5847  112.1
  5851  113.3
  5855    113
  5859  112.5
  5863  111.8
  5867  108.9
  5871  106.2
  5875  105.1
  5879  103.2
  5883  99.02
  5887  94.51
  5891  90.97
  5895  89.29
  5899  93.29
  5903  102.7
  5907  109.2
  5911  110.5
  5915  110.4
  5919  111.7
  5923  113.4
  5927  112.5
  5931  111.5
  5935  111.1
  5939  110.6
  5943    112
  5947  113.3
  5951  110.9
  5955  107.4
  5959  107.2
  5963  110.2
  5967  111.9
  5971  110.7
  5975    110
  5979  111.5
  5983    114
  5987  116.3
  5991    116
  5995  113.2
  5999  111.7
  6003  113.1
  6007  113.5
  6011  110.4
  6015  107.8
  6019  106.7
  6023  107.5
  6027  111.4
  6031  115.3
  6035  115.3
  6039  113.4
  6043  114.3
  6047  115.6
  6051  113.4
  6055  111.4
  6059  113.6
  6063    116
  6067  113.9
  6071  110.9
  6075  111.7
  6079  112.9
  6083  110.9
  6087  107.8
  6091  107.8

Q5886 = 4.0 angstrom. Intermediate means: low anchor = 112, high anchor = 112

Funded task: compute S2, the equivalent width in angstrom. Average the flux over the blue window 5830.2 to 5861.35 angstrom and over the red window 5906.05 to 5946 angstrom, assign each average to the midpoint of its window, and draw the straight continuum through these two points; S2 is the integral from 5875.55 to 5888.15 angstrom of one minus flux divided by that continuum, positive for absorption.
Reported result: 1.32 angstrom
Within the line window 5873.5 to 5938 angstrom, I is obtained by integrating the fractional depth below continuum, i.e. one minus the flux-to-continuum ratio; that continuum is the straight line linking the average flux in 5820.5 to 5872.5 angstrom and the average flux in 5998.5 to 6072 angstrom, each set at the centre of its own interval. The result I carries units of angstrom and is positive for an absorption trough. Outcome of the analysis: 4.3 angstrom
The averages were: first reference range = 112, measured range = 104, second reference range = 112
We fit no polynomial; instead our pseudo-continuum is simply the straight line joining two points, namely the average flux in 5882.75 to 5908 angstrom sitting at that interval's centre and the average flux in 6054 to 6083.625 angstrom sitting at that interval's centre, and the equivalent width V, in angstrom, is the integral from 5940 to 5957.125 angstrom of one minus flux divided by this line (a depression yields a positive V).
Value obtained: -1.6 angstrom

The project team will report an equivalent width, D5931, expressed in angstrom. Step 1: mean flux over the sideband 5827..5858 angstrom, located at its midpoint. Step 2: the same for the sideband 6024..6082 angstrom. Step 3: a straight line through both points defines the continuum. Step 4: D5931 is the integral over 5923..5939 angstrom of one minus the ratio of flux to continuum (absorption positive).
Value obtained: 0.1 angstrom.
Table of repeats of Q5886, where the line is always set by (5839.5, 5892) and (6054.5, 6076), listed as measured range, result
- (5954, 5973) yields 0.0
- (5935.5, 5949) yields -0.3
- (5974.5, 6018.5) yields -0.6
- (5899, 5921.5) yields 0.1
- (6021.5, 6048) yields -0.3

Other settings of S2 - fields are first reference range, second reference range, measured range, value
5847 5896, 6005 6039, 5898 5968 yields -1.53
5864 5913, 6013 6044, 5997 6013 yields -0.36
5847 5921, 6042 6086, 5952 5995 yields -1.03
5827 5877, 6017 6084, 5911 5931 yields -0.08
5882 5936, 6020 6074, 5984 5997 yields -0.67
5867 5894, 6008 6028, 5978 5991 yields -0.94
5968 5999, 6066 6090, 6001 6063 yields -0.17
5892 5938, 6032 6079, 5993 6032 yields 0.18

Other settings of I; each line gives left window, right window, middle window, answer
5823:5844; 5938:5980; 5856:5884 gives 1.1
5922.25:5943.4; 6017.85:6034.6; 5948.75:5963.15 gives 0.3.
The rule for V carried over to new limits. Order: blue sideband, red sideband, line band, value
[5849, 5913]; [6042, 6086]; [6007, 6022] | 0.2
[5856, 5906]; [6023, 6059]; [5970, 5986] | -0.4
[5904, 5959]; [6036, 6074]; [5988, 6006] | -0.2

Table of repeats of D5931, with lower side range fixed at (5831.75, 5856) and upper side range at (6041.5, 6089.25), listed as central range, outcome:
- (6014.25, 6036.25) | 0.35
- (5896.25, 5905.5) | 1.16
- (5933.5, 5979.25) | 0.68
